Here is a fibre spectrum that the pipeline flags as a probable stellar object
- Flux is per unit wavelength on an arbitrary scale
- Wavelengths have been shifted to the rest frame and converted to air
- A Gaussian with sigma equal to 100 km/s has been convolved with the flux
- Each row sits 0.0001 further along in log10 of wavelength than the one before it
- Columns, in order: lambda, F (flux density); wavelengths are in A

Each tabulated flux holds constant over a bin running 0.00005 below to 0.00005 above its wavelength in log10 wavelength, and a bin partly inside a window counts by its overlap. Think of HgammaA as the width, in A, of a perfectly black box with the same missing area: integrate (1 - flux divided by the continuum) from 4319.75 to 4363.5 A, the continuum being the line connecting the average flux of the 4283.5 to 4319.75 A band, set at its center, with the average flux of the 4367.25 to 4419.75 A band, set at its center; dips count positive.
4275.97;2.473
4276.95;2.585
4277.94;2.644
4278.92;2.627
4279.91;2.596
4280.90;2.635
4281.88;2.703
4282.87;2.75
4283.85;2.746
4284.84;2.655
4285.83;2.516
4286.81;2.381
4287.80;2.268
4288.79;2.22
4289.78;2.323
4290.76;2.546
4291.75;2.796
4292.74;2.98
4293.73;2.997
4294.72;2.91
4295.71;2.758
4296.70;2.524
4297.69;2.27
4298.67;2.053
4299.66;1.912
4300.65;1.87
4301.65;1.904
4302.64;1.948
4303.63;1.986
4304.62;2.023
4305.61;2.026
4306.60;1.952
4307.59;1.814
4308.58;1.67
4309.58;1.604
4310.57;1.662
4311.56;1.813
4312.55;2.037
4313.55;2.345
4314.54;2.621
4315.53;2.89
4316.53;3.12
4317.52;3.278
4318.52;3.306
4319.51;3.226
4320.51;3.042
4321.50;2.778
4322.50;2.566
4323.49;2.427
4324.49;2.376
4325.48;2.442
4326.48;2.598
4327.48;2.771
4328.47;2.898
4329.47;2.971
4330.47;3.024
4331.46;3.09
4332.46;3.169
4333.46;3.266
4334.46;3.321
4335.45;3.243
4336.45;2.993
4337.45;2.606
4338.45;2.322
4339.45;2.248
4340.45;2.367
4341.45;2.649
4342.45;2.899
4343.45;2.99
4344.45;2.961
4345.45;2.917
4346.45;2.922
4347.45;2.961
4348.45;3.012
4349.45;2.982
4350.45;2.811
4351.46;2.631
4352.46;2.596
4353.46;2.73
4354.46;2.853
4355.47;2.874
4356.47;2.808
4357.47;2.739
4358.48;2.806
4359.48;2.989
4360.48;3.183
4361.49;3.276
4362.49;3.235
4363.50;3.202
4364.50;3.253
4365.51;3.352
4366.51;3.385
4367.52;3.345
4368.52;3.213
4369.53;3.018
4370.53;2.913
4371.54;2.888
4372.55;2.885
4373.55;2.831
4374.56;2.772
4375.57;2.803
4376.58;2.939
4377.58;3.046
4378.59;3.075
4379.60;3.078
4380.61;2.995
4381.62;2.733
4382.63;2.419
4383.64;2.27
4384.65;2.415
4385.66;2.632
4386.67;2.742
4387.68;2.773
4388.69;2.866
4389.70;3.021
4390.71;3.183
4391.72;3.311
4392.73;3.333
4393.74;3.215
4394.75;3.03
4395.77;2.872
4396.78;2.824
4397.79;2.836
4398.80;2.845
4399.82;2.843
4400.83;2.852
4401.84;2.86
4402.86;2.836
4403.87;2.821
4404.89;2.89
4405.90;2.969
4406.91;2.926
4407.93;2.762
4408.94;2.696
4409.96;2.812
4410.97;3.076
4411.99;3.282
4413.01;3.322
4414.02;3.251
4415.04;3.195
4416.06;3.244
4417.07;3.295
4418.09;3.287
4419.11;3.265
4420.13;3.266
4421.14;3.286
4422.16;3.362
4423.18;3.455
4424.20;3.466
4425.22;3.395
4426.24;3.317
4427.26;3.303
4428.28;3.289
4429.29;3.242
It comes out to -3.8 A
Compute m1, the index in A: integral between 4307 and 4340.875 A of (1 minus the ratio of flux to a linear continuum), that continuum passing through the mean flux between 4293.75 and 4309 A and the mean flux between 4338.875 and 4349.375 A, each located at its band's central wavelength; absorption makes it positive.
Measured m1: -2.1 A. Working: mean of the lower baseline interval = 2.14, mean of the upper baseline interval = 2.8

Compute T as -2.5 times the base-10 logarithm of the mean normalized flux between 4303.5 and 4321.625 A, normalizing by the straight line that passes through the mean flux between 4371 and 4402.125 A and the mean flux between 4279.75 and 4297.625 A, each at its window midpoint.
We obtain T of 0.13 mag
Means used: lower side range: 2.62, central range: 2.38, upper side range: 2.88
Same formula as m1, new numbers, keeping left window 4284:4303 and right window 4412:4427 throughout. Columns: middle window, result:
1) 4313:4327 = -1.0 A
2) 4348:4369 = -1.0 A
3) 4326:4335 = -1.1 A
